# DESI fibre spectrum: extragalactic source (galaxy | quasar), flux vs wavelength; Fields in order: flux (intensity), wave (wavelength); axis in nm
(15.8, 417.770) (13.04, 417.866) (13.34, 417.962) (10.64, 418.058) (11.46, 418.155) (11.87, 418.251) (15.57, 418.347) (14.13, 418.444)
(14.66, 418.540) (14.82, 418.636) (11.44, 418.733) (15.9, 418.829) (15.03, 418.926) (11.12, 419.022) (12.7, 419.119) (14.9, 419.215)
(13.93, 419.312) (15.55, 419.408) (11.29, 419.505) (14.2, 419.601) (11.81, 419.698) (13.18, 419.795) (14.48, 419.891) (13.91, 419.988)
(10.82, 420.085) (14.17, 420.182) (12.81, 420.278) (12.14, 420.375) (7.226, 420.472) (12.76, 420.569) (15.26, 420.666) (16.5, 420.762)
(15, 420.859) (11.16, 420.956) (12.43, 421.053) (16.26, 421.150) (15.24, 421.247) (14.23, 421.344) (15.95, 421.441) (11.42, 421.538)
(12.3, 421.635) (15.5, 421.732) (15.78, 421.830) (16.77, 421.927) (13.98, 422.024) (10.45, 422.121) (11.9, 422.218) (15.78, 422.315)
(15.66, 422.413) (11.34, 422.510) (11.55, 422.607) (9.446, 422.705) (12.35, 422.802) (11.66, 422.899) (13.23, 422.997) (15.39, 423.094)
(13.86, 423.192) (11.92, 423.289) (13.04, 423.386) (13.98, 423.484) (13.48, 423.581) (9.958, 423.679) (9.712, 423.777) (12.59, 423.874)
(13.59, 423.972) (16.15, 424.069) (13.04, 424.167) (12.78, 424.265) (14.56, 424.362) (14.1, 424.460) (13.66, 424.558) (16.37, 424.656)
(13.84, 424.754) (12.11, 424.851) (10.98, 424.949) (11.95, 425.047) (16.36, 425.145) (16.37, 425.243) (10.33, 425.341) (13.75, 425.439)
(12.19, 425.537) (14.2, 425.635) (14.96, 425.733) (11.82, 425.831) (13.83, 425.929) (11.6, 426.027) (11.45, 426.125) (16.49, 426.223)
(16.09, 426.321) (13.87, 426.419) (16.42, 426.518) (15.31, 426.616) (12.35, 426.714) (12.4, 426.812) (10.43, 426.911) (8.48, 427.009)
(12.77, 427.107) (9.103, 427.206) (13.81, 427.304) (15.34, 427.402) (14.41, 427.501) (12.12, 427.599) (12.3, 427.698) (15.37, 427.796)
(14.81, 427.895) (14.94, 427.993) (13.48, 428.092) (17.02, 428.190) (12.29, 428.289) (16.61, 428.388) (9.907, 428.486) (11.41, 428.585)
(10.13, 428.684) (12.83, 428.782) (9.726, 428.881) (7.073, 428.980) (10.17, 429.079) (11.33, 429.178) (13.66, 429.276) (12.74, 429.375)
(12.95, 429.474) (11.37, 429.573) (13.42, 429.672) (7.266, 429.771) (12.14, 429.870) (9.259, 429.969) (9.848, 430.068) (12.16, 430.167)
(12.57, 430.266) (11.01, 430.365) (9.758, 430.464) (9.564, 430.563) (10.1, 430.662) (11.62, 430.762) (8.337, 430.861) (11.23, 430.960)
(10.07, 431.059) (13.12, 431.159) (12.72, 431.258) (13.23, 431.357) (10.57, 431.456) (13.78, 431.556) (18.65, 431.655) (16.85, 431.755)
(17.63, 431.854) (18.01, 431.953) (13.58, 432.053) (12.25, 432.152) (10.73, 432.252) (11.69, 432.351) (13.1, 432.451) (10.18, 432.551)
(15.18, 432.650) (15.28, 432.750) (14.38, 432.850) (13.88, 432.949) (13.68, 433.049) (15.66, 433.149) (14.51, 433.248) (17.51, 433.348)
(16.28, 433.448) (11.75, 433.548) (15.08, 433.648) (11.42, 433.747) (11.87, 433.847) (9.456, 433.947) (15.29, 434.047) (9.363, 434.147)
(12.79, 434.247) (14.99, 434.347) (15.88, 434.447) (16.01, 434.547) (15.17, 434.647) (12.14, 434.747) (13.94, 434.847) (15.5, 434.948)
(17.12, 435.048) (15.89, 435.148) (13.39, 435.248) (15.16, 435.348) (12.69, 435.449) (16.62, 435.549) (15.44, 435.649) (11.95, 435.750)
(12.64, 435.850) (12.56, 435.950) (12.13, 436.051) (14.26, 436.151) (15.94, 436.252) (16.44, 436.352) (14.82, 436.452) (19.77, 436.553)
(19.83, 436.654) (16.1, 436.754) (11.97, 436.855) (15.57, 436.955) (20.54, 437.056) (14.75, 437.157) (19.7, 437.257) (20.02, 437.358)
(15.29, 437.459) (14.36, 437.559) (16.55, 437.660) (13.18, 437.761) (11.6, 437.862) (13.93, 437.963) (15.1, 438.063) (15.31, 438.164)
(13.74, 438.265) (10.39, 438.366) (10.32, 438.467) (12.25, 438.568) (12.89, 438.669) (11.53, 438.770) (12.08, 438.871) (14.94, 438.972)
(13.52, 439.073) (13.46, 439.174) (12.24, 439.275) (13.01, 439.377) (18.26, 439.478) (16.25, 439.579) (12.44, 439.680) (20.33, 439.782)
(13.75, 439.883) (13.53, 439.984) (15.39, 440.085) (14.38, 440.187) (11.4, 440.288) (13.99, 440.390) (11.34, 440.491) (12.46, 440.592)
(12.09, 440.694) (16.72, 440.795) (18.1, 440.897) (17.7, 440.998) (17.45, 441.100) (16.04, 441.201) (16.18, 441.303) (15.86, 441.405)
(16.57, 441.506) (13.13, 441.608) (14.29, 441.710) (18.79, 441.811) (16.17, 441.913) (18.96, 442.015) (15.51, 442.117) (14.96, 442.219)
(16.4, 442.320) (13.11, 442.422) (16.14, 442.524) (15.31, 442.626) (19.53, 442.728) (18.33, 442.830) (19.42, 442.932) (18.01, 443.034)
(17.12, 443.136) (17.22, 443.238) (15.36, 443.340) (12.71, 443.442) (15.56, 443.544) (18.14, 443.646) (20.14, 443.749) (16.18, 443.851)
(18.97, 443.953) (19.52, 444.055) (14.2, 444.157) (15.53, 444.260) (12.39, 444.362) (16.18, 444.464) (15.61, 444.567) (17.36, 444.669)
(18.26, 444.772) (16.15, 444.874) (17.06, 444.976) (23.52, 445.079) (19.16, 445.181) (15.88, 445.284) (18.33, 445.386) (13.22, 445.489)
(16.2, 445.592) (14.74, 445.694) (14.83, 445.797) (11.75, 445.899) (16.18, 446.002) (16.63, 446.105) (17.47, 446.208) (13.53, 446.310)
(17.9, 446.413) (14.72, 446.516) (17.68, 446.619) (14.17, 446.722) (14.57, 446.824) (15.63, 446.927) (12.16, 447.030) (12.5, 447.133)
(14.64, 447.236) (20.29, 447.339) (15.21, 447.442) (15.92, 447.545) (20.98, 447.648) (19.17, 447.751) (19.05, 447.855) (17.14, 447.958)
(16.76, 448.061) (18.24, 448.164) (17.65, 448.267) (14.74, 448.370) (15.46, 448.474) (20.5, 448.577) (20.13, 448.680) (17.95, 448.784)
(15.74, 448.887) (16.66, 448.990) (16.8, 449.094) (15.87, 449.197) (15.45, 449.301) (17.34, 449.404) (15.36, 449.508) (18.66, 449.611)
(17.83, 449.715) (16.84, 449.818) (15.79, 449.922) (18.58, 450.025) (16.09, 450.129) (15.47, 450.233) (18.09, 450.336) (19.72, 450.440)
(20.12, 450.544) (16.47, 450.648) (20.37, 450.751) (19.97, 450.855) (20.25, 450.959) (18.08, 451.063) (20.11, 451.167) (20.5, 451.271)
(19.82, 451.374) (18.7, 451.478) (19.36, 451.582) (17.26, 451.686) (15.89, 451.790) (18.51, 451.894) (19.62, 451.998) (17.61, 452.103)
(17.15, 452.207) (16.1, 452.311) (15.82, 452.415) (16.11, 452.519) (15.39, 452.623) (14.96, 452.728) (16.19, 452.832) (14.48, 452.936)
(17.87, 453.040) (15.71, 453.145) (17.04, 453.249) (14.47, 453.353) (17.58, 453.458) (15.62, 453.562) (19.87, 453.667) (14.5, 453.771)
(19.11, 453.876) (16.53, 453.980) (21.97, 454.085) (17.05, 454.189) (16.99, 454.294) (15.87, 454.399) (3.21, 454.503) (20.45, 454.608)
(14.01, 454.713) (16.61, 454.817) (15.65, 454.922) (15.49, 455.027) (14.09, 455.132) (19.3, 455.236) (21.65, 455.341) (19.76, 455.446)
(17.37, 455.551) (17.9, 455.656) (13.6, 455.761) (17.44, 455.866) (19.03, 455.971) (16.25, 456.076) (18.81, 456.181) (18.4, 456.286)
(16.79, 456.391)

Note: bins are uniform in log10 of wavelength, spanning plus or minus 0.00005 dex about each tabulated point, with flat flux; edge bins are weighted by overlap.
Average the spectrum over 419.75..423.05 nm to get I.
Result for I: 13.3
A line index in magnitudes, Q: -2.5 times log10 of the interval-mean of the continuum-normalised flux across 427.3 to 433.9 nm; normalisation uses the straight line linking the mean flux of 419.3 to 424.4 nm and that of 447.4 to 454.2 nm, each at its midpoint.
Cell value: 0.14 mag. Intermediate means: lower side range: 13.3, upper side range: 17.5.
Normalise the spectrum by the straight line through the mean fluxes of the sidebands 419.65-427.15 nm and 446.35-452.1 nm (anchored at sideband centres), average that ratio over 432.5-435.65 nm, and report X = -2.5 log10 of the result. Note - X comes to 0.06 mag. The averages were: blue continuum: 13.3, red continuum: 17.4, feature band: 14.2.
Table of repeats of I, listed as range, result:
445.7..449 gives 16.4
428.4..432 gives 11.9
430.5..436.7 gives 13.9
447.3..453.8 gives 17.5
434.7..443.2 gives 15.1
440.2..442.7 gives 15.4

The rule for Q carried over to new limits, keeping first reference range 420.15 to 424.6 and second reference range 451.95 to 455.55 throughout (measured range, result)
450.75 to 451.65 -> -0.20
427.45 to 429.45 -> 0.11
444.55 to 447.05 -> -0.03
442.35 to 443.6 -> -0.07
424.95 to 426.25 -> 0.02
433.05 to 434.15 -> 0.06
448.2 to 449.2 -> -0.08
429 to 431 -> 0.27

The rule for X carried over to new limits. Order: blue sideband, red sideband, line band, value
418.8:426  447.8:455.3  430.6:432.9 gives 0.11 mag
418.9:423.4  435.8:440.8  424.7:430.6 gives 0.10 mag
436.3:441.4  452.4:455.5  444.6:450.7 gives -0.07 mag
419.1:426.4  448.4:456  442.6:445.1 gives -0.06 mag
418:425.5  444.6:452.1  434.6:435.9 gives 0.06 mag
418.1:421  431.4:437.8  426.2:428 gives 0.04 mag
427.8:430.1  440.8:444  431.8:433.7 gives -0.07 mag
